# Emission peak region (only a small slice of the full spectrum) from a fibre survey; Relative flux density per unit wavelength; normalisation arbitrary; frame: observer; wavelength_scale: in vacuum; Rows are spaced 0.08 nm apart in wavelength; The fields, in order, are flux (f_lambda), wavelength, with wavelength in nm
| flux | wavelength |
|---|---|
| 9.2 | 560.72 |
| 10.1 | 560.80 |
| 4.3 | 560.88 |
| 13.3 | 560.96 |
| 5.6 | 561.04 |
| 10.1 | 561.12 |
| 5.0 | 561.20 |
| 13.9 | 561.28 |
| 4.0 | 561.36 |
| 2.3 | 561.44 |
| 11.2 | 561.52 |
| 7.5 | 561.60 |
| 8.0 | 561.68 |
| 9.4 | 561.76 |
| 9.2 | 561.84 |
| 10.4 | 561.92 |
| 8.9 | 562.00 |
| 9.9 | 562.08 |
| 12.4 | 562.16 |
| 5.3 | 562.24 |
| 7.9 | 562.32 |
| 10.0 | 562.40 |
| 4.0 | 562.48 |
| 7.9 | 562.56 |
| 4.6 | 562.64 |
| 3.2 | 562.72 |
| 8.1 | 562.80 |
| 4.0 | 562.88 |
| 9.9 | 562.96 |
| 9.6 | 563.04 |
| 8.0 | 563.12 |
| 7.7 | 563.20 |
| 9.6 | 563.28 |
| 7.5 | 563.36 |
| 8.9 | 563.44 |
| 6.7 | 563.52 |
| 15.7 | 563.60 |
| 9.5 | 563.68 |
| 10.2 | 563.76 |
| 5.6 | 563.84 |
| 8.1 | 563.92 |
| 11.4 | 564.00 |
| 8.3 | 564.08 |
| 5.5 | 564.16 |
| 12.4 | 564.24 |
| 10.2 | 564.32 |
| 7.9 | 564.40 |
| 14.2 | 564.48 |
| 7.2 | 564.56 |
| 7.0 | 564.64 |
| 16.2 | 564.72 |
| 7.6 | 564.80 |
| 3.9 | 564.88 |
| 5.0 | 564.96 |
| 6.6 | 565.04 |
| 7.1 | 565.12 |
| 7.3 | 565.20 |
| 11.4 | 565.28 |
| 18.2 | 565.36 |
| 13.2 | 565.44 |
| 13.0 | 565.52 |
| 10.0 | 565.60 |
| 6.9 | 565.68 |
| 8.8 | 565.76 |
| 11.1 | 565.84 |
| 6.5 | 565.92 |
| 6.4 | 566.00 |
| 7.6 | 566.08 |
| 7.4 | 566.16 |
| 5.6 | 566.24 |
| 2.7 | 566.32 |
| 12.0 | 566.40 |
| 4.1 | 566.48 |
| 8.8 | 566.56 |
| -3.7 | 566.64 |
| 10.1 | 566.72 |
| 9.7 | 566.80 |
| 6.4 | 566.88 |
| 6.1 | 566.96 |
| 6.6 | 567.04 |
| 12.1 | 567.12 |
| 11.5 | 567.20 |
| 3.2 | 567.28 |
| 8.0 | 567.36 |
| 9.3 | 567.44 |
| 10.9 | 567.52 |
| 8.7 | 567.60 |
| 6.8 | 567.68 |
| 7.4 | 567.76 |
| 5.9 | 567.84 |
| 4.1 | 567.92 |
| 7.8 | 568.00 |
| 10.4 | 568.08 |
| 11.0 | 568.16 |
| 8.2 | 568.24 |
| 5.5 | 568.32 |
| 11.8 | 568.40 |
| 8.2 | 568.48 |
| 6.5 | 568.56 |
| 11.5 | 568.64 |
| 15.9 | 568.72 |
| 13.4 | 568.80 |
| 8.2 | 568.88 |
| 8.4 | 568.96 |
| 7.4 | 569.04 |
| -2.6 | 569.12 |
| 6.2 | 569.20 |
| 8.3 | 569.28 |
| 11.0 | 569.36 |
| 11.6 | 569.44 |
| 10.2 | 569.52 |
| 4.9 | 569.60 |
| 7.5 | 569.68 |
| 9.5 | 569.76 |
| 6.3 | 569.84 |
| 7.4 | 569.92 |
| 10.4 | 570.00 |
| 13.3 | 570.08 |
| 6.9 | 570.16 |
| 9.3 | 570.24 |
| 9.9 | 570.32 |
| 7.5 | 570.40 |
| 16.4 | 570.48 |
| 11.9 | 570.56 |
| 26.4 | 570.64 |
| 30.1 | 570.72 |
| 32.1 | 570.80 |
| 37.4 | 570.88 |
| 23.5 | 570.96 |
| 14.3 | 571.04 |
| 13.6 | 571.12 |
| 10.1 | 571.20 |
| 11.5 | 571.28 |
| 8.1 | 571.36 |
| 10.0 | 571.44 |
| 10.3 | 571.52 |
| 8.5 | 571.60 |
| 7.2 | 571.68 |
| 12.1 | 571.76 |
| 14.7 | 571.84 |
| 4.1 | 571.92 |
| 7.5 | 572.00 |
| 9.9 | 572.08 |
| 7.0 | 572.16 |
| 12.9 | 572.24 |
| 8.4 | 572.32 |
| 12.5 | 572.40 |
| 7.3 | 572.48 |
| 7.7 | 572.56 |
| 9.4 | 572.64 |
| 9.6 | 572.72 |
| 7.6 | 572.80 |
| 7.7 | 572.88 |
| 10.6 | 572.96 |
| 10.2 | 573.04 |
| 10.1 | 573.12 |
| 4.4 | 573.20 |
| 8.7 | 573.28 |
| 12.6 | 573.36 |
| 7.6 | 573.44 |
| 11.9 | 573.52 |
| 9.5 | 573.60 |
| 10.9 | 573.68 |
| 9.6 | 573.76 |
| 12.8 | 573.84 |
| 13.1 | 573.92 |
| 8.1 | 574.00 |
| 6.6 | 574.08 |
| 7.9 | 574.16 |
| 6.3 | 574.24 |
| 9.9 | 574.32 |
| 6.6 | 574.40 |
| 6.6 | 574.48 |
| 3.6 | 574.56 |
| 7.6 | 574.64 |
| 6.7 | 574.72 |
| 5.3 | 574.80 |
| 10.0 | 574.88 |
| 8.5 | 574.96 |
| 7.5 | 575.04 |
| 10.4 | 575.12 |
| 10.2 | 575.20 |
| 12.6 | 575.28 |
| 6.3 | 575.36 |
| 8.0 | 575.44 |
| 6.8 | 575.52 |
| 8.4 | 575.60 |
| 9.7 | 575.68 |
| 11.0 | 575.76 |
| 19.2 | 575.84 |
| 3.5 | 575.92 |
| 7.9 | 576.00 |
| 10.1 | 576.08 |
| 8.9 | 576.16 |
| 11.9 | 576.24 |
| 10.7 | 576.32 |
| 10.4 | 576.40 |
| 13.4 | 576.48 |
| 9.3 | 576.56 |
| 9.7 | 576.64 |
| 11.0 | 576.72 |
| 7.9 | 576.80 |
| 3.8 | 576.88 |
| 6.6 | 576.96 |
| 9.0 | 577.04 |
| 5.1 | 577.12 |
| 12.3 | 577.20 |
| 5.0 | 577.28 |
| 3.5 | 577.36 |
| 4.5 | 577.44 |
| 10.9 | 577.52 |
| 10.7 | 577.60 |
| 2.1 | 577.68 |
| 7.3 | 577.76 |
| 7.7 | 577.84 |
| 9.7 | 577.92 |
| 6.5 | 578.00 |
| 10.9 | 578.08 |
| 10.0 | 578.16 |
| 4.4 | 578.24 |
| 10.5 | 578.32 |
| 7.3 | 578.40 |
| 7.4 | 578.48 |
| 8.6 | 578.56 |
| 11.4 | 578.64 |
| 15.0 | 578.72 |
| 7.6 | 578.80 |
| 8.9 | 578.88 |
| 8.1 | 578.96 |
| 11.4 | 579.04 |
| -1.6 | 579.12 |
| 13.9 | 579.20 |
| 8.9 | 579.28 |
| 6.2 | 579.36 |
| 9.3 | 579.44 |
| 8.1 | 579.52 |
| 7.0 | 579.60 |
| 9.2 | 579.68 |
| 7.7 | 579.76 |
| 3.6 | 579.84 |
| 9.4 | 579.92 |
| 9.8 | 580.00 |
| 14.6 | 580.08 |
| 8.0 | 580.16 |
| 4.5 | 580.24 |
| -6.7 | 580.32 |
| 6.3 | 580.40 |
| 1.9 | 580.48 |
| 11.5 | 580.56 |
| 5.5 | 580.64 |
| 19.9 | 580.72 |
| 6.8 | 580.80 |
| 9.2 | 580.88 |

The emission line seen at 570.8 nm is [O III]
